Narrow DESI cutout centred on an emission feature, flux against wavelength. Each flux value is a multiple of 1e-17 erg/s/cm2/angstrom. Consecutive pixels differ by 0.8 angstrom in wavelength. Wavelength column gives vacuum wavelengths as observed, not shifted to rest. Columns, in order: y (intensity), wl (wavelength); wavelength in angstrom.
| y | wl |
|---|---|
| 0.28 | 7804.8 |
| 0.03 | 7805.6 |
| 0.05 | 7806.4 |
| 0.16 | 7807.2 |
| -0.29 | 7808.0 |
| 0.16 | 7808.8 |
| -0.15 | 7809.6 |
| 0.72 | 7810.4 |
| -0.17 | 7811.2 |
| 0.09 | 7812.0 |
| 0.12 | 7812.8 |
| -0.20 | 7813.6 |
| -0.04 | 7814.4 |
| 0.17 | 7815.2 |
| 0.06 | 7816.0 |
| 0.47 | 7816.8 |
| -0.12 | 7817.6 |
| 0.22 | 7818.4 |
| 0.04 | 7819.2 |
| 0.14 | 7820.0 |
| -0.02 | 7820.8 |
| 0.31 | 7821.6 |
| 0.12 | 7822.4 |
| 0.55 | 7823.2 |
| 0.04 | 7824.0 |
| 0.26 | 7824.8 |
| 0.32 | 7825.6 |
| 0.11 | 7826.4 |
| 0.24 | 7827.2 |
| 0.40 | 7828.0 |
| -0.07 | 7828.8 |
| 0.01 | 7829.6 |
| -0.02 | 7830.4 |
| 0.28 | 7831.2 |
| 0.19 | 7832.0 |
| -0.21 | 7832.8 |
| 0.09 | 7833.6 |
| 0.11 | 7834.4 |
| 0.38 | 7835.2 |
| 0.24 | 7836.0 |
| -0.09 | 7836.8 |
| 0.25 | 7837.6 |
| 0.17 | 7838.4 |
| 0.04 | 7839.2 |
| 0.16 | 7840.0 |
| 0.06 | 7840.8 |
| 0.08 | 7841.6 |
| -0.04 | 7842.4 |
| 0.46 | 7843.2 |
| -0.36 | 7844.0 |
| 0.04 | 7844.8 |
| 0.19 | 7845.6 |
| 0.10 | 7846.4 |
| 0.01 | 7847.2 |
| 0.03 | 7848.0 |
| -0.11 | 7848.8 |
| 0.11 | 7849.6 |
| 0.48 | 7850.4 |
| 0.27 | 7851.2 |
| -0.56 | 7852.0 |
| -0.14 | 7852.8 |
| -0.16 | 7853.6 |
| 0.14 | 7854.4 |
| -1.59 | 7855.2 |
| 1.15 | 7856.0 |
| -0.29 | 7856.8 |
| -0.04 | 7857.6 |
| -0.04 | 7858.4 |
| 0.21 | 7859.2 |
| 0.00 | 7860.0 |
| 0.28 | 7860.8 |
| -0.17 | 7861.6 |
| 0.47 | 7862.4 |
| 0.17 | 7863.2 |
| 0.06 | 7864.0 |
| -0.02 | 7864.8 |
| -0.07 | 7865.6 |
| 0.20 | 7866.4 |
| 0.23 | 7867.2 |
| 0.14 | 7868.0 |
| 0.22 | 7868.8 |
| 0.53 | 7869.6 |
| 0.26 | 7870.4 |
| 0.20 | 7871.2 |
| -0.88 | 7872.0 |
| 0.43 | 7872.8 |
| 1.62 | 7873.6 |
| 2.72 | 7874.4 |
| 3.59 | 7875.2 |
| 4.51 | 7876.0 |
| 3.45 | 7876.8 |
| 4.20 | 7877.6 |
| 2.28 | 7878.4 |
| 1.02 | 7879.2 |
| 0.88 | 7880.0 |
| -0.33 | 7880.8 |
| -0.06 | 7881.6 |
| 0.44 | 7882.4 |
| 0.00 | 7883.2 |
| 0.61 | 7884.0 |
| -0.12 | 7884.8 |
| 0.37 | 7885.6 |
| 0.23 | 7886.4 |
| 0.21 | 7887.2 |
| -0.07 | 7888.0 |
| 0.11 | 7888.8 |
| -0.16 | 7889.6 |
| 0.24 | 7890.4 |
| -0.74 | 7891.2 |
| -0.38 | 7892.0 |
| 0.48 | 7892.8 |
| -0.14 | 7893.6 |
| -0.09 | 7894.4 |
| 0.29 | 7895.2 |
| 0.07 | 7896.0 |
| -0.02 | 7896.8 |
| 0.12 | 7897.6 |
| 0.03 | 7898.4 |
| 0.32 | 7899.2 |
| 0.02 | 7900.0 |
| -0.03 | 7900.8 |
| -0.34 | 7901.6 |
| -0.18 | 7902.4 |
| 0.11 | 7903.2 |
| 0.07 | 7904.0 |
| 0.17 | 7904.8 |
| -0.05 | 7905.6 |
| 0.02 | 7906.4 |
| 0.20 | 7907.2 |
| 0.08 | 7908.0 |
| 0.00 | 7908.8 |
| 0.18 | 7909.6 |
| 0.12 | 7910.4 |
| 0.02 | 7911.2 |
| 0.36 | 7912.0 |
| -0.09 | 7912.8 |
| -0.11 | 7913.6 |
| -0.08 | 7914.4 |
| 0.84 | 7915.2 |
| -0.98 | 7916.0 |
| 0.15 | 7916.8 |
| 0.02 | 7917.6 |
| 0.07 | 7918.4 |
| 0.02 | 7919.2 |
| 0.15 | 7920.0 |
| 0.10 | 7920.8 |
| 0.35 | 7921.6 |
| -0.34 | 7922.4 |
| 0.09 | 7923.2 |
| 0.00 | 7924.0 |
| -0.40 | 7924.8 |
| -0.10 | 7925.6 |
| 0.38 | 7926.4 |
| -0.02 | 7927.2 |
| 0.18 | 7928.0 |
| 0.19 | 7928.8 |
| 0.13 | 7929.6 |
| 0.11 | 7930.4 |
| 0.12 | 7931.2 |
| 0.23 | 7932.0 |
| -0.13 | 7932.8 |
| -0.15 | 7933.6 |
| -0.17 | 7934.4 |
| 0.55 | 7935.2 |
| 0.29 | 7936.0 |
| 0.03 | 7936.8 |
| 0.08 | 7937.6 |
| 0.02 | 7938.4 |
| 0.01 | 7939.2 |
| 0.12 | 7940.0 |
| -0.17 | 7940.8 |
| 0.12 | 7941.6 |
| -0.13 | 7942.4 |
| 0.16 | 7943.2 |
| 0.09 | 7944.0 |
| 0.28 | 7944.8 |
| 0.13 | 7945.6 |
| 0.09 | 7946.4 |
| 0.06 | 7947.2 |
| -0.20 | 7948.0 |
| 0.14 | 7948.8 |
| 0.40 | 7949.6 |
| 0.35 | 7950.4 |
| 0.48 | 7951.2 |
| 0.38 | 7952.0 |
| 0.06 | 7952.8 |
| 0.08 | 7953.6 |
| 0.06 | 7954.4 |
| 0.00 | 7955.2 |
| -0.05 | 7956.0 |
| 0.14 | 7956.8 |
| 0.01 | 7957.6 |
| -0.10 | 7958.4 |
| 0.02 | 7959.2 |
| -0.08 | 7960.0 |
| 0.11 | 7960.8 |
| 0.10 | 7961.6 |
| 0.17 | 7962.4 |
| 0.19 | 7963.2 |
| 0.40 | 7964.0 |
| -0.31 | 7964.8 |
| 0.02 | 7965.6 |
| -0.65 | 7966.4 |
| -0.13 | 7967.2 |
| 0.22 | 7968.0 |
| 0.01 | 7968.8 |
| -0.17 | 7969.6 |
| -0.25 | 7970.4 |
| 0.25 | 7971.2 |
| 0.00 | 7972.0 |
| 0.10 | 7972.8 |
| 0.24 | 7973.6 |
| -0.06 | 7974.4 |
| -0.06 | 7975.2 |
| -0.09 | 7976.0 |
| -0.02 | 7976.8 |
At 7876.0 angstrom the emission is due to [O III] 5007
